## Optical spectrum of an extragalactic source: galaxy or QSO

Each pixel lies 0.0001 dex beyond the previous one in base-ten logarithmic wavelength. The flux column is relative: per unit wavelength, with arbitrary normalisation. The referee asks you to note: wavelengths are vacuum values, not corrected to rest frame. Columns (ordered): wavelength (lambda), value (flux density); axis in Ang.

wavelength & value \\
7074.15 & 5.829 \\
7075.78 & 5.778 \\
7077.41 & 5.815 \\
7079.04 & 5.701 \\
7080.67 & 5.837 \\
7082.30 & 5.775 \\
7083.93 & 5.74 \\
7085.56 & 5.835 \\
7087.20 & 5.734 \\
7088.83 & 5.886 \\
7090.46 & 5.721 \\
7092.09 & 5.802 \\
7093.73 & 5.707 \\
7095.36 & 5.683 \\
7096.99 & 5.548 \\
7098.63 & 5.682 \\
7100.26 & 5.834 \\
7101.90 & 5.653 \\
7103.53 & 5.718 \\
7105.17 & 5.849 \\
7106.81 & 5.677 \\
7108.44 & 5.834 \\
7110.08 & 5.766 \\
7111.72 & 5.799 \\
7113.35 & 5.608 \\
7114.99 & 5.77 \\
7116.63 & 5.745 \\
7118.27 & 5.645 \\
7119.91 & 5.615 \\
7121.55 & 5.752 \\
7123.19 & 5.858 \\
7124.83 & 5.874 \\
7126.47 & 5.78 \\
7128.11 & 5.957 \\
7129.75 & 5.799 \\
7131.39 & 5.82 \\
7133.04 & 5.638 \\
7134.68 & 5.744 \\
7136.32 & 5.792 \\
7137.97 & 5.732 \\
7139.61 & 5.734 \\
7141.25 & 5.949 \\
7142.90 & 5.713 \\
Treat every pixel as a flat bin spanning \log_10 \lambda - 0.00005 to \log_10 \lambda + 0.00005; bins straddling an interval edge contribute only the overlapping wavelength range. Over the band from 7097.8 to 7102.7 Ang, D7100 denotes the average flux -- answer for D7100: 5.72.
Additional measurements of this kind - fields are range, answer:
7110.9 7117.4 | 5.73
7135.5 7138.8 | 5.76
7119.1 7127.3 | 5.78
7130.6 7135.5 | 5.73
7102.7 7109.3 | 5.77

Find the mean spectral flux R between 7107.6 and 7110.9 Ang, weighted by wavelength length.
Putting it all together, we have 5.8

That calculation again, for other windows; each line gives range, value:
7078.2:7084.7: 5.76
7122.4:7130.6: 5.86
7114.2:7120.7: 5.69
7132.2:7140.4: 5.72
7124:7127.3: 5.83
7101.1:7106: 5.74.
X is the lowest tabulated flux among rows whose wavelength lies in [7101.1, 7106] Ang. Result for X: 5.653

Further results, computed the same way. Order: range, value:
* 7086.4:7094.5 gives 5.707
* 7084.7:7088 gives 5.734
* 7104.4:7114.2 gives 5.608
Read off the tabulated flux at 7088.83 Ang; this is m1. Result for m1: 5.886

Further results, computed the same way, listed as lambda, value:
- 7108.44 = 5.834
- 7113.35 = 5.608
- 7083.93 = 5.74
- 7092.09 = 5.802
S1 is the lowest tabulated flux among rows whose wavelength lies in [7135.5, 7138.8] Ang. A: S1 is 5.732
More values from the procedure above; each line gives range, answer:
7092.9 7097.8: 5.548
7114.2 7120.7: 5.615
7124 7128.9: 5.78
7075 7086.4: 5.701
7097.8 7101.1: 5.682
